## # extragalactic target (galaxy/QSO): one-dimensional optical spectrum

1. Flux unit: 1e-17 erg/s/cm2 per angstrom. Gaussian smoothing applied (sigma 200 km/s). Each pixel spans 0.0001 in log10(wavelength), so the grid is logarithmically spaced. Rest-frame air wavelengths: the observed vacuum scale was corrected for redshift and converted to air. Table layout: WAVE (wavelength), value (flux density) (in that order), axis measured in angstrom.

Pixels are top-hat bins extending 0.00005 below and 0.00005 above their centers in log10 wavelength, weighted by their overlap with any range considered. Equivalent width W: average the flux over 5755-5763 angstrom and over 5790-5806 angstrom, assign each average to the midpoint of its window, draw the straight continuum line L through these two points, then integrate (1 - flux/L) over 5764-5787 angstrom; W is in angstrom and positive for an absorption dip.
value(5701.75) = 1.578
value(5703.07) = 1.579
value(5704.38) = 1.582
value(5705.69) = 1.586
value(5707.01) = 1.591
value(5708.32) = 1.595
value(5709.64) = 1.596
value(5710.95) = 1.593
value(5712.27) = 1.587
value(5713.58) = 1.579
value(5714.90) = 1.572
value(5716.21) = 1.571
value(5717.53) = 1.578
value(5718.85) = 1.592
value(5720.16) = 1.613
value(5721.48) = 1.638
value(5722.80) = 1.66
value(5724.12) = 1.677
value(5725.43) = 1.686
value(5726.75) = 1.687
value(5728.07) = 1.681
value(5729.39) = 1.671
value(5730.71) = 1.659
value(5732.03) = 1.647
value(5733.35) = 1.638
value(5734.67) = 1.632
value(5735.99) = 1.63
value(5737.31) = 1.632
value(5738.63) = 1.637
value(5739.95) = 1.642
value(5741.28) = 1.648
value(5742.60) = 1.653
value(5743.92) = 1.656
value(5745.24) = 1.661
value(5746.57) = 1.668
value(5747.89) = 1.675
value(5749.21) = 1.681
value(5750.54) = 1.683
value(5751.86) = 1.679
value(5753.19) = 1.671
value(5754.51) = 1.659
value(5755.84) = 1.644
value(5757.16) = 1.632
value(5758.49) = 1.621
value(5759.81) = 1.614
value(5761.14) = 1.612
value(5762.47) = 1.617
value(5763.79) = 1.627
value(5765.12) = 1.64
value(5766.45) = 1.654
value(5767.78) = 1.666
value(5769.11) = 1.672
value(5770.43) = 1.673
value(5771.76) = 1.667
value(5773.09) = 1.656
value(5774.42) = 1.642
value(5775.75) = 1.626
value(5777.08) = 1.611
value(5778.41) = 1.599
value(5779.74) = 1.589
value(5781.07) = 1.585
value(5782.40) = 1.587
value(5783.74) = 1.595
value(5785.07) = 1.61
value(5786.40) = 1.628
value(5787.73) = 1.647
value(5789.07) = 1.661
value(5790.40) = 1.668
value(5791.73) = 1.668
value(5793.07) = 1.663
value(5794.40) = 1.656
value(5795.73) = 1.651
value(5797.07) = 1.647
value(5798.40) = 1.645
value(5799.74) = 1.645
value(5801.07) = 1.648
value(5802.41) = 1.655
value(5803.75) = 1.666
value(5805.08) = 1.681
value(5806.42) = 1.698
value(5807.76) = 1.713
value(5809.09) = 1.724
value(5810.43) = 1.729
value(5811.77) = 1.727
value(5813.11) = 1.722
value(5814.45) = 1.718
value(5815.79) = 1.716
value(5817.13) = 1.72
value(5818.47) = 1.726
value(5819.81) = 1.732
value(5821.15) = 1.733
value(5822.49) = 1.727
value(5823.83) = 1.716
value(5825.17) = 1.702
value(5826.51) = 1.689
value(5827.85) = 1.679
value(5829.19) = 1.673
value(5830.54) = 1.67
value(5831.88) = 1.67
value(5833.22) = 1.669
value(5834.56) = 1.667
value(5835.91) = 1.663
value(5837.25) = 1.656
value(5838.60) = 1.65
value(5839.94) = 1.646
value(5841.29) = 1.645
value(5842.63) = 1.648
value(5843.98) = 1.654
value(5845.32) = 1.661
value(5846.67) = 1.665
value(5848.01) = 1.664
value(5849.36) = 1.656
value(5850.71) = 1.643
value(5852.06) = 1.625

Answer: 0.1 angstrom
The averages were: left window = 1.62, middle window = 1.63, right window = 1.66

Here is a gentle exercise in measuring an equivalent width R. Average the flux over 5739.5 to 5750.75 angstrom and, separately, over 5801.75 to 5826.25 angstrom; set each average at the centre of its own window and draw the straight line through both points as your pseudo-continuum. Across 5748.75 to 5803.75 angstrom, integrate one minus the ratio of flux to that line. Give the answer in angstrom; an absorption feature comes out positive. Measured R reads 1.4 angstrom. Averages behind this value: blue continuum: 1.66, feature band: 1.64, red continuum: 1.71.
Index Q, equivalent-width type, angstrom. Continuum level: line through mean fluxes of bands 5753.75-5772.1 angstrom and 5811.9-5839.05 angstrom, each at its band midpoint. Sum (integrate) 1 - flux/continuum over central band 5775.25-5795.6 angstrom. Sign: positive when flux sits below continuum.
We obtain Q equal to 0.4 angstrom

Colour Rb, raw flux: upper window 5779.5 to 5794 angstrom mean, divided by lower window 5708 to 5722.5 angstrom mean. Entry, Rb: 1.02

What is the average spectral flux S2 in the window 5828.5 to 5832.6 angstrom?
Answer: 1.67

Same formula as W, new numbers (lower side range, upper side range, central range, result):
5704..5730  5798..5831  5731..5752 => -0.2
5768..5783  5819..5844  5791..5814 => -0.4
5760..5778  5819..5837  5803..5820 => -0.4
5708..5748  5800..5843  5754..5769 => 0.2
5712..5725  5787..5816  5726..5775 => -0.5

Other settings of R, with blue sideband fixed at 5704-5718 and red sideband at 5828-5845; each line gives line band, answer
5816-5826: -0.43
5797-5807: -0.13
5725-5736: -0.44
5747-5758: -0.38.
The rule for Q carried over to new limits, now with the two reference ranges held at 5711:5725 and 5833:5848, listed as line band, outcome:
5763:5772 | -0.2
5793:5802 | -0.1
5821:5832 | -0.3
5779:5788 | 0.2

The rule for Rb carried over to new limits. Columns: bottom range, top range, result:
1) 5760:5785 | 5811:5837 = 1.04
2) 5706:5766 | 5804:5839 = 1.04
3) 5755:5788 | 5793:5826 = 1.04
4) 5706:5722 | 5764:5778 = 1.04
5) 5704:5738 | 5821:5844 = 1.03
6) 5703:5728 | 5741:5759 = 1.03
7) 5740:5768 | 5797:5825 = 1.03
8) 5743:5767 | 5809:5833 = 1.04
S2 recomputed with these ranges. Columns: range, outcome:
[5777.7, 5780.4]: 1.59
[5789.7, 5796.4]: 1.66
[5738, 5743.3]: 1.64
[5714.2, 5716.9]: 1.57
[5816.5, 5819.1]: 1.72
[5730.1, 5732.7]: 1.65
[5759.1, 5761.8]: 1.61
